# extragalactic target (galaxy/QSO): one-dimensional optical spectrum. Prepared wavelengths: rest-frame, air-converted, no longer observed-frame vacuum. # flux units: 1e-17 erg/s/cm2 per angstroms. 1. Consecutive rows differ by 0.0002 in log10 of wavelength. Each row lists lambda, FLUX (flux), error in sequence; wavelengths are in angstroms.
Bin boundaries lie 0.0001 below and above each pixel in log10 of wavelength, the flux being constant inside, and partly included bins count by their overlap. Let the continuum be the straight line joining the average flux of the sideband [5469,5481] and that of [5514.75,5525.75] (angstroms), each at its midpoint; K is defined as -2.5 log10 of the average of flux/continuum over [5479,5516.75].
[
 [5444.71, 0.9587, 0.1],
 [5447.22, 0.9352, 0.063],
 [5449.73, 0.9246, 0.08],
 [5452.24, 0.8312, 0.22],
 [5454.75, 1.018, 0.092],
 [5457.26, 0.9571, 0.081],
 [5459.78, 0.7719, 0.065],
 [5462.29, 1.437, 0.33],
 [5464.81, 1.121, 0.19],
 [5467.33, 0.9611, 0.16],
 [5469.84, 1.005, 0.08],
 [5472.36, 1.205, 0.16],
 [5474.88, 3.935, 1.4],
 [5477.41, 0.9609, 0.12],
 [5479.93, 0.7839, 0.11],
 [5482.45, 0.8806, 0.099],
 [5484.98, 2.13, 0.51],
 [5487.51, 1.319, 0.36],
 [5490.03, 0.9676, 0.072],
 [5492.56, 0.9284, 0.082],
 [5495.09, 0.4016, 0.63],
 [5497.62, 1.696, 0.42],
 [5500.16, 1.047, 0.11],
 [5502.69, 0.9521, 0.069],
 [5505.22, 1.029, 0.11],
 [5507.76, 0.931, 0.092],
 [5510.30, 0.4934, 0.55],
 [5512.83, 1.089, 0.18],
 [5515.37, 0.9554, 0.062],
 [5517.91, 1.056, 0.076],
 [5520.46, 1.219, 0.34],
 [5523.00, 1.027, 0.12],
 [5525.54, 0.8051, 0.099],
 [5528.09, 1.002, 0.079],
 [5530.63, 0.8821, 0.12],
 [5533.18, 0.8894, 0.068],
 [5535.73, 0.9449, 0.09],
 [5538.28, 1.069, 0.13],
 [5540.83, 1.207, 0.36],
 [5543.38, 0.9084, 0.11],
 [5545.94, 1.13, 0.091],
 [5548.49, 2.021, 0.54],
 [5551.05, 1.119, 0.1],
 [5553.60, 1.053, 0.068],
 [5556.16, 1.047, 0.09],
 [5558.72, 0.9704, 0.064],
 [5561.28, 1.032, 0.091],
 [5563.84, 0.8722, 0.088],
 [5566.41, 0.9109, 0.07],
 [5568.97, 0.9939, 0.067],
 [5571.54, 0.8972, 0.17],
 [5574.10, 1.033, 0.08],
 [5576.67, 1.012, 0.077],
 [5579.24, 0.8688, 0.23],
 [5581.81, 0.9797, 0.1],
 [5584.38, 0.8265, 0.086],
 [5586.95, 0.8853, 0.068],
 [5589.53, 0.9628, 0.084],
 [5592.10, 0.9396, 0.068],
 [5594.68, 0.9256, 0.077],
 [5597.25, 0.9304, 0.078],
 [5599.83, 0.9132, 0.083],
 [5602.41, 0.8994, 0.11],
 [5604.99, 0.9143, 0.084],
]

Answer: 0.26 mag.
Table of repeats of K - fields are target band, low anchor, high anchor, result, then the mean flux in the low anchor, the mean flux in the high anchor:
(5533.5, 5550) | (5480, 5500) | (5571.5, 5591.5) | -0.160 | 1.16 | 0.936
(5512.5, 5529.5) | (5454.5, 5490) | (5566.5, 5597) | 0.132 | 1.32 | 0.937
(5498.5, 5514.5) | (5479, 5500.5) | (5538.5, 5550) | 0.246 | 1.14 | 1.29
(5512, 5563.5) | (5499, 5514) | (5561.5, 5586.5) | -0.152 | 0.922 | 0.935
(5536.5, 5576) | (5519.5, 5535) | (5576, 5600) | -0.146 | 0.965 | 0.923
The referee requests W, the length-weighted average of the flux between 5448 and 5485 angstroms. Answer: 1.23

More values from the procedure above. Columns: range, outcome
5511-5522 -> 1.05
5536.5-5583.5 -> 1.06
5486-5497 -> 0.978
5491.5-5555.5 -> 1.03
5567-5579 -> 0.97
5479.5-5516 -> 1.05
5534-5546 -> 1.04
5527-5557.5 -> 1.11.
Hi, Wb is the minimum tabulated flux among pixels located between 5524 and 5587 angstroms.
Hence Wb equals 0.8051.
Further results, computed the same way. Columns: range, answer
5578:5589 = 0.8265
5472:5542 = 0.4016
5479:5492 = 0.7839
